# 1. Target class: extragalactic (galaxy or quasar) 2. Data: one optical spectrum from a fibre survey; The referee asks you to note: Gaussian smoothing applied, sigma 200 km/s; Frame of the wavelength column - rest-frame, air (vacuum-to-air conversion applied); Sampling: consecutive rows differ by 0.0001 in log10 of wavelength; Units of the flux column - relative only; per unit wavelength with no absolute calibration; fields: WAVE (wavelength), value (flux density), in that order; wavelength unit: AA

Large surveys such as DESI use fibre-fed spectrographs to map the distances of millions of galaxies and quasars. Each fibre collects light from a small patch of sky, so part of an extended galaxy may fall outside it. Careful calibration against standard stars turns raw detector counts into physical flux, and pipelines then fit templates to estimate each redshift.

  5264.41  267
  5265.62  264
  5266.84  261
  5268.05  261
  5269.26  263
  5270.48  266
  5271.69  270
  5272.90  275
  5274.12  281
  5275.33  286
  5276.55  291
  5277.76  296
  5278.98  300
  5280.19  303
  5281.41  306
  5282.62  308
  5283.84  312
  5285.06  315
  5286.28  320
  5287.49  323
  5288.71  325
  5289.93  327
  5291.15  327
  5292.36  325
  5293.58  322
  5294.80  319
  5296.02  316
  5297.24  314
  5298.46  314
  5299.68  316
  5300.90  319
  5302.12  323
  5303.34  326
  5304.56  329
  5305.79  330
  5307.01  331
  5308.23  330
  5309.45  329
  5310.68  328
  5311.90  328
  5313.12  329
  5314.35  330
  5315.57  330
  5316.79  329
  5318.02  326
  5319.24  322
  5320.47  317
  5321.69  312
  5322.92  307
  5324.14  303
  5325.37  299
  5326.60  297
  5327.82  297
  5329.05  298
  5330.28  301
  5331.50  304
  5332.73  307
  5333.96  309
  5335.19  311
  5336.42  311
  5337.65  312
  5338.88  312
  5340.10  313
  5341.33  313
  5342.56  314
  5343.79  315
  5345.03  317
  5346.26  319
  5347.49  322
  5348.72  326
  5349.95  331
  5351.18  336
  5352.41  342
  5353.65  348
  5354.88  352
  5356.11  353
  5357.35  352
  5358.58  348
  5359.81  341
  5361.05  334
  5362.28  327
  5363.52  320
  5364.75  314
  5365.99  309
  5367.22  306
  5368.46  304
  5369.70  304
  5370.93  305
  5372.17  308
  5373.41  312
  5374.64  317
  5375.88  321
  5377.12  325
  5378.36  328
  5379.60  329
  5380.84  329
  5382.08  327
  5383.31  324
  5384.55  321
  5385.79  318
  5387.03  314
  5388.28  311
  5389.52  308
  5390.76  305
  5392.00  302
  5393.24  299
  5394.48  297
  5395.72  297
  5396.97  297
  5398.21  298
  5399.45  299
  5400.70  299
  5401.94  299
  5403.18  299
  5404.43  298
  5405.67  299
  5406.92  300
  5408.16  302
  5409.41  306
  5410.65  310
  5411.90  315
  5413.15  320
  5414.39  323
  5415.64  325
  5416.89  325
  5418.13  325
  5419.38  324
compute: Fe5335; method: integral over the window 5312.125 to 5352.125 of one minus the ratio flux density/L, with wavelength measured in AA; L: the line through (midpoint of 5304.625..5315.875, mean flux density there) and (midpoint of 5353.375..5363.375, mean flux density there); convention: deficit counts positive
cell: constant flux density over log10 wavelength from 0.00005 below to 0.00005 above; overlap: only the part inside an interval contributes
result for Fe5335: 2.4 AA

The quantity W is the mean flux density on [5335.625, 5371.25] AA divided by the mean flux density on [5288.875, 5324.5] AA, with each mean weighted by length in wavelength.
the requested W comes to 1.0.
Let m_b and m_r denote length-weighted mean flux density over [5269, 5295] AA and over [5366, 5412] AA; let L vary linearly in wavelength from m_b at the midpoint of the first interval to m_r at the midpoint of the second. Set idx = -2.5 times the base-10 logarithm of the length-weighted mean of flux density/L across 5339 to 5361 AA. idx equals -0.08 mag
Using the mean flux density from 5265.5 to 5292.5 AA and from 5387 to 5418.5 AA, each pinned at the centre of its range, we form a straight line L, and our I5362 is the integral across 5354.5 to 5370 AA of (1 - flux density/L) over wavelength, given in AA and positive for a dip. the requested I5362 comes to -1.3 AA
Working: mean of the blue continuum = 296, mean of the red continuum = 306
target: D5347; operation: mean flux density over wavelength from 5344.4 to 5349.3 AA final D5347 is 321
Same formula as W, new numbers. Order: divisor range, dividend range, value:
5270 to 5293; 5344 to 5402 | 1.05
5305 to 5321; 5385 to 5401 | 0.93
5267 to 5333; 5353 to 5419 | 1.02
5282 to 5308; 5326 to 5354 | 0.98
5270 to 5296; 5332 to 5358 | 1.06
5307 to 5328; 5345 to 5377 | 1.02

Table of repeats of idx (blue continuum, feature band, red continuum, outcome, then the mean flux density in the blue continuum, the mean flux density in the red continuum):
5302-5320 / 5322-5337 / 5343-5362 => 0.094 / 328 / 335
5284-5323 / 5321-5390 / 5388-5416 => -0.018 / 323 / 304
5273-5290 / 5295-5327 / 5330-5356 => -0.028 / 305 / 321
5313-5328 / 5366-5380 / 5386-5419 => -0.014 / 315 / 307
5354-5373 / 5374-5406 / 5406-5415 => 0.024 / 325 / 310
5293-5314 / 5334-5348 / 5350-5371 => 0.046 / 324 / 330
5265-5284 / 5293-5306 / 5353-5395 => -0.097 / 283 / 321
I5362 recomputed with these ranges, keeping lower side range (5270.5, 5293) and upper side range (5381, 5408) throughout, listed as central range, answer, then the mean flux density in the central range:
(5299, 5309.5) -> -0.7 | 326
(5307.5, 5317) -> -0.8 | 329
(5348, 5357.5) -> -1.1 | 342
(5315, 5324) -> -0.4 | 320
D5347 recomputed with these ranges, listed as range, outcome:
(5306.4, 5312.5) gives 329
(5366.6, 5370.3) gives 305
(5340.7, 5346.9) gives 315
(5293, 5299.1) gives 317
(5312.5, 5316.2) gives 330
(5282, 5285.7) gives 311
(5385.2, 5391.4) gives 311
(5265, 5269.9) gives 262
